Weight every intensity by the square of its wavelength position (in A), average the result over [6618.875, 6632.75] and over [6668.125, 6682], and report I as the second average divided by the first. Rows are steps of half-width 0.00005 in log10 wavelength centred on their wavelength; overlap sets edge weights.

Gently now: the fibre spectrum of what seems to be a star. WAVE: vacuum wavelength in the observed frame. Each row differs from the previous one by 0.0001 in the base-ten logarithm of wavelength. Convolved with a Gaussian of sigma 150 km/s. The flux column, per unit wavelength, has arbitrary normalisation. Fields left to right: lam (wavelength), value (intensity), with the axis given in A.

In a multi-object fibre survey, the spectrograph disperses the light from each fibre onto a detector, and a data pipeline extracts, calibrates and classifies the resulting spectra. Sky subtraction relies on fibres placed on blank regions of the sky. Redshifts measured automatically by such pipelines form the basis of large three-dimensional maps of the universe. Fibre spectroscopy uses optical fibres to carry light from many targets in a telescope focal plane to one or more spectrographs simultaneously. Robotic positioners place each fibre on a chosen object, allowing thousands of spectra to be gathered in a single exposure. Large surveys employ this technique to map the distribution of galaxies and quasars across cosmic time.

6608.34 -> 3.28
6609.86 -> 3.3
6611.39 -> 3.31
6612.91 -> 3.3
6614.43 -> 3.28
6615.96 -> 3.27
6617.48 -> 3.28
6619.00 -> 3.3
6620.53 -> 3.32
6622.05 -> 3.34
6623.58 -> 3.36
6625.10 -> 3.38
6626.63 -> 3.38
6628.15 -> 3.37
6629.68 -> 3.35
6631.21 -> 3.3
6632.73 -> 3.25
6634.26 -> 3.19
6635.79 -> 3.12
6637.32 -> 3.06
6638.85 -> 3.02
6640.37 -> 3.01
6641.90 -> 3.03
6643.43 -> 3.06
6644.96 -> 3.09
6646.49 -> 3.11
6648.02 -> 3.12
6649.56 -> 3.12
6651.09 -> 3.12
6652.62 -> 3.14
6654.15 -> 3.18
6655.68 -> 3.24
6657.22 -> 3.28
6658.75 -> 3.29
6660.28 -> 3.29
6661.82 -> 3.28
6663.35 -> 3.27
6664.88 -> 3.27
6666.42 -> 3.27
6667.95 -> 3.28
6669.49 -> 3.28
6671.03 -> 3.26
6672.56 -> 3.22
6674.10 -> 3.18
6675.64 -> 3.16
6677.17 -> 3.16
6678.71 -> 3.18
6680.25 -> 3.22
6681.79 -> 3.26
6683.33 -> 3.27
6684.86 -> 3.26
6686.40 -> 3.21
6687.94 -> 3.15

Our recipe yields 1.0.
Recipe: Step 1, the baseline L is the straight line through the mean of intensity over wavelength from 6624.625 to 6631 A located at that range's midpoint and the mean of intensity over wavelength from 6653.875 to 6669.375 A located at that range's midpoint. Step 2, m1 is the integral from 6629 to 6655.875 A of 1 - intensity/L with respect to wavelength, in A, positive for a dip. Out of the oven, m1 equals 1.49 A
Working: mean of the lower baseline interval 3.36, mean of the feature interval 3.14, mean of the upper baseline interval 3.27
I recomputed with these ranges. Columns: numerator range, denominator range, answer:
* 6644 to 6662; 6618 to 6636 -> 0.97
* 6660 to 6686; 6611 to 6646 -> 1.02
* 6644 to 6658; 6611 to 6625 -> 0.96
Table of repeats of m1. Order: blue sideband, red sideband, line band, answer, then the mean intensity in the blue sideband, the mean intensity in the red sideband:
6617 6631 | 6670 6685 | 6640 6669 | 0.75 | 3.34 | 3.22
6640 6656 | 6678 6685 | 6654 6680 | -0.49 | 3.11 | 3.24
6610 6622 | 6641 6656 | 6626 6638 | -0.17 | 3.3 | 3.12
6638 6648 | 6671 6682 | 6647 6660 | -0.35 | 3.06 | 3.2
